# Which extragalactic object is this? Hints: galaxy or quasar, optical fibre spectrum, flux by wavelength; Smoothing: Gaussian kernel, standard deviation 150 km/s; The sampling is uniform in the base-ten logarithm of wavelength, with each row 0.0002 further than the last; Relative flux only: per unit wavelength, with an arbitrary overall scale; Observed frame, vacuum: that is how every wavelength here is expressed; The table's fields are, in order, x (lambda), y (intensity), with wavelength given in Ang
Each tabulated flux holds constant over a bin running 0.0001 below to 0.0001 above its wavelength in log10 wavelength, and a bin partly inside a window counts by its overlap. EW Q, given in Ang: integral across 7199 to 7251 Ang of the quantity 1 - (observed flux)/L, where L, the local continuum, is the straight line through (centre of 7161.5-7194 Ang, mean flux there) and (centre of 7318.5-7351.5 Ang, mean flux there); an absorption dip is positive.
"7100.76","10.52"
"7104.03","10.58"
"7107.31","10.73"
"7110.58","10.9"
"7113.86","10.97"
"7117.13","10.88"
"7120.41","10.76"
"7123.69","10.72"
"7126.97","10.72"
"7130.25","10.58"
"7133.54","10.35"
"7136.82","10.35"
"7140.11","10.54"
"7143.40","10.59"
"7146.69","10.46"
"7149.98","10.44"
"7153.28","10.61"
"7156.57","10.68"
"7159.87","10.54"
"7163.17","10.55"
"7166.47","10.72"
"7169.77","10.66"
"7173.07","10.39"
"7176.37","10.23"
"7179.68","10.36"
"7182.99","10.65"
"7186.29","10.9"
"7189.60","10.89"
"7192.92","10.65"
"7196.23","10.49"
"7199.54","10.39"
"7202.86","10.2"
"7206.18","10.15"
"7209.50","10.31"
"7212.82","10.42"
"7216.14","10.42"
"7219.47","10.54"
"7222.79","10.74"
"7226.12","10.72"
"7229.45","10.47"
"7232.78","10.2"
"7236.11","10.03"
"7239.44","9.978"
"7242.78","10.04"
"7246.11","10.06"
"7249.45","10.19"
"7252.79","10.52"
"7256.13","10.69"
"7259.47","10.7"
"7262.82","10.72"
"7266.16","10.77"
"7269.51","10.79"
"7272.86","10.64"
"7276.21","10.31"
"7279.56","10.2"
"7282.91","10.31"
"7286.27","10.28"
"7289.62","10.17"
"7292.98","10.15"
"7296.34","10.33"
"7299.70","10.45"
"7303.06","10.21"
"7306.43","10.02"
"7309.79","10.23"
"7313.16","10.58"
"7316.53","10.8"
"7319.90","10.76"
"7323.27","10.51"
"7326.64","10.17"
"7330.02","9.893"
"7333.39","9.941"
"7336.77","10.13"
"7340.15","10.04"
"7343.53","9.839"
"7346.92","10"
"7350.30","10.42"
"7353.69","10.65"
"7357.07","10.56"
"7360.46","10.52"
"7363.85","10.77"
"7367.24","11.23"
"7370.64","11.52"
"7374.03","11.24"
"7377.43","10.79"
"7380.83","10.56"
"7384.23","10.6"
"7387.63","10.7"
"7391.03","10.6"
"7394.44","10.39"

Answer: 0.8 Ang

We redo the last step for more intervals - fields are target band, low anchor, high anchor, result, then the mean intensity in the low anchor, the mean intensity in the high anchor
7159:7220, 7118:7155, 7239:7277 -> 0.15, 10.6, 10.5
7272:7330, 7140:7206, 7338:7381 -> 1.39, 10.5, 10.6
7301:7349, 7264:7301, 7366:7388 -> 1.91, 10.4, 11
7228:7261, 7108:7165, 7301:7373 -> 0.74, 10.6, 10.4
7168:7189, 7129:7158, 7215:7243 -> -0.21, 10.5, 10.4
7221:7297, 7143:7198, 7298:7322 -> 0.69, 10.6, 10.4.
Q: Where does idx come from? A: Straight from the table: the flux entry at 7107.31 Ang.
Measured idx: 10.73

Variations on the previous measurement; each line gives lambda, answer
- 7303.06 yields 10.21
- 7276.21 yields 10.31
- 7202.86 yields 10.2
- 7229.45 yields 10.47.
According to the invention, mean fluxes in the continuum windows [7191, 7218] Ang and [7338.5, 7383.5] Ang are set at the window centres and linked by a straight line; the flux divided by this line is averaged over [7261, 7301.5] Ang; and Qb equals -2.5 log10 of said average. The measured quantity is 0.01 mag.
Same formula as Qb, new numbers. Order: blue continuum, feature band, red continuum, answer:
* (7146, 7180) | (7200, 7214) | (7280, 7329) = 0.020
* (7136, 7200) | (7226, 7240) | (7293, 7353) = 0.018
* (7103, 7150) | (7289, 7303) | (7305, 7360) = 0.008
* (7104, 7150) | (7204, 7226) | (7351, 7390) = 0.027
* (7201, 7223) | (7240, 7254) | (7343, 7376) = 0.029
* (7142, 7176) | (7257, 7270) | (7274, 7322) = -0.035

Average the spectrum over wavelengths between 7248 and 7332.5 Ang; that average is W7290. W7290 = 10.4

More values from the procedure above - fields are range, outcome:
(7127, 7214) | 10.5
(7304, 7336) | 10.3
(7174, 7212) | 10.5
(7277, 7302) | 10.3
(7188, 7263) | 10.4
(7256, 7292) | 10.5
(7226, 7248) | 10.2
